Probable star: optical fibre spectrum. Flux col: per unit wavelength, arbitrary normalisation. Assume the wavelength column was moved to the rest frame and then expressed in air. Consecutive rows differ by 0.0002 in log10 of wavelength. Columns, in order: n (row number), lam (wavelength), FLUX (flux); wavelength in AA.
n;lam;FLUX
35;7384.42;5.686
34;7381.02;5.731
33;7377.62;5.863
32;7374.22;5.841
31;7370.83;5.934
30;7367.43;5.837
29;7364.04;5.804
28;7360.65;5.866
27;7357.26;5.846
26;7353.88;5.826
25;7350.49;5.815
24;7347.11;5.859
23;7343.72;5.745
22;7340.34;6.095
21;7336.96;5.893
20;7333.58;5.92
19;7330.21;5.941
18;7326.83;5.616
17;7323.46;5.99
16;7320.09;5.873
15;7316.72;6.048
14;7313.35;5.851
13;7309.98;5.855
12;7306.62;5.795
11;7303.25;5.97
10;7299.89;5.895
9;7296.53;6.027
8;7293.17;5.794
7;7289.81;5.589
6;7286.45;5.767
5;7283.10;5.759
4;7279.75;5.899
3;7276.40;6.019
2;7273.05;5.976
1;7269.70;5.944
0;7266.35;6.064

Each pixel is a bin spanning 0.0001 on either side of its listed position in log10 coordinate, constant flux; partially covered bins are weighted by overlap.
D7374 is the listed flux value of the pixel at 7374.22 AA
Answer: 5.841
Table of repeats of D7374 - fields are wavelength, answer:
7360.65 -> 5.866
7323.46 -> 5.99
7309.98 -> 5.855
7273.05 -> 5.976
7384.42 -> 5.686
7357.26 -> 5.846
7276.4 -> 6.019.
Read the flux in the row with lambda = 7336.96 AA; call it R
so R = 5.893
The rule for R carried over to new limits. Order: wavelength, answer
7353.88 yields 5.826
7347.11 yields 5.859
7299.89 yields 5.895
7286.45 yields 5.767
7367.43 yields 5.837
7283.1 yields 5.759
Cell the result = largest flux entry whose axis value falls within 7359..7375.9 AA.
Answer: 5.934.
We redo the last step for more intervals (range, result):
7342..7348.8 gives 5.859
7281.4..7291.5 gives 5.767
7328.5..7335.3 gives 5.941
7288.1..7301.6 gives 6.027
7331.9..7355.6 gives 6.095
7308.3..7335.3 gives 6.048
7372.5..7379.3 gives 5.863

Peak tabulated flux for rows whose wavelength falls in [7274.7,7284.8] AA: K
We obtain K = 6.019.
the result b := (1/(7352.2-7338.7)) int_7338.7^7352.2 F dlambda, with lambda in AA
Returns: 5.87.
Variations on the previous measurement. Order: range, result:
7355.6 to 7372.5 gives 5.86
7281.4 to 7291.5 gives 5.71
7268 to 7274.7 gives 5.96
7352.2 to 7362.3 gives 5.85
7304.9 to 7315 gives 5.83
